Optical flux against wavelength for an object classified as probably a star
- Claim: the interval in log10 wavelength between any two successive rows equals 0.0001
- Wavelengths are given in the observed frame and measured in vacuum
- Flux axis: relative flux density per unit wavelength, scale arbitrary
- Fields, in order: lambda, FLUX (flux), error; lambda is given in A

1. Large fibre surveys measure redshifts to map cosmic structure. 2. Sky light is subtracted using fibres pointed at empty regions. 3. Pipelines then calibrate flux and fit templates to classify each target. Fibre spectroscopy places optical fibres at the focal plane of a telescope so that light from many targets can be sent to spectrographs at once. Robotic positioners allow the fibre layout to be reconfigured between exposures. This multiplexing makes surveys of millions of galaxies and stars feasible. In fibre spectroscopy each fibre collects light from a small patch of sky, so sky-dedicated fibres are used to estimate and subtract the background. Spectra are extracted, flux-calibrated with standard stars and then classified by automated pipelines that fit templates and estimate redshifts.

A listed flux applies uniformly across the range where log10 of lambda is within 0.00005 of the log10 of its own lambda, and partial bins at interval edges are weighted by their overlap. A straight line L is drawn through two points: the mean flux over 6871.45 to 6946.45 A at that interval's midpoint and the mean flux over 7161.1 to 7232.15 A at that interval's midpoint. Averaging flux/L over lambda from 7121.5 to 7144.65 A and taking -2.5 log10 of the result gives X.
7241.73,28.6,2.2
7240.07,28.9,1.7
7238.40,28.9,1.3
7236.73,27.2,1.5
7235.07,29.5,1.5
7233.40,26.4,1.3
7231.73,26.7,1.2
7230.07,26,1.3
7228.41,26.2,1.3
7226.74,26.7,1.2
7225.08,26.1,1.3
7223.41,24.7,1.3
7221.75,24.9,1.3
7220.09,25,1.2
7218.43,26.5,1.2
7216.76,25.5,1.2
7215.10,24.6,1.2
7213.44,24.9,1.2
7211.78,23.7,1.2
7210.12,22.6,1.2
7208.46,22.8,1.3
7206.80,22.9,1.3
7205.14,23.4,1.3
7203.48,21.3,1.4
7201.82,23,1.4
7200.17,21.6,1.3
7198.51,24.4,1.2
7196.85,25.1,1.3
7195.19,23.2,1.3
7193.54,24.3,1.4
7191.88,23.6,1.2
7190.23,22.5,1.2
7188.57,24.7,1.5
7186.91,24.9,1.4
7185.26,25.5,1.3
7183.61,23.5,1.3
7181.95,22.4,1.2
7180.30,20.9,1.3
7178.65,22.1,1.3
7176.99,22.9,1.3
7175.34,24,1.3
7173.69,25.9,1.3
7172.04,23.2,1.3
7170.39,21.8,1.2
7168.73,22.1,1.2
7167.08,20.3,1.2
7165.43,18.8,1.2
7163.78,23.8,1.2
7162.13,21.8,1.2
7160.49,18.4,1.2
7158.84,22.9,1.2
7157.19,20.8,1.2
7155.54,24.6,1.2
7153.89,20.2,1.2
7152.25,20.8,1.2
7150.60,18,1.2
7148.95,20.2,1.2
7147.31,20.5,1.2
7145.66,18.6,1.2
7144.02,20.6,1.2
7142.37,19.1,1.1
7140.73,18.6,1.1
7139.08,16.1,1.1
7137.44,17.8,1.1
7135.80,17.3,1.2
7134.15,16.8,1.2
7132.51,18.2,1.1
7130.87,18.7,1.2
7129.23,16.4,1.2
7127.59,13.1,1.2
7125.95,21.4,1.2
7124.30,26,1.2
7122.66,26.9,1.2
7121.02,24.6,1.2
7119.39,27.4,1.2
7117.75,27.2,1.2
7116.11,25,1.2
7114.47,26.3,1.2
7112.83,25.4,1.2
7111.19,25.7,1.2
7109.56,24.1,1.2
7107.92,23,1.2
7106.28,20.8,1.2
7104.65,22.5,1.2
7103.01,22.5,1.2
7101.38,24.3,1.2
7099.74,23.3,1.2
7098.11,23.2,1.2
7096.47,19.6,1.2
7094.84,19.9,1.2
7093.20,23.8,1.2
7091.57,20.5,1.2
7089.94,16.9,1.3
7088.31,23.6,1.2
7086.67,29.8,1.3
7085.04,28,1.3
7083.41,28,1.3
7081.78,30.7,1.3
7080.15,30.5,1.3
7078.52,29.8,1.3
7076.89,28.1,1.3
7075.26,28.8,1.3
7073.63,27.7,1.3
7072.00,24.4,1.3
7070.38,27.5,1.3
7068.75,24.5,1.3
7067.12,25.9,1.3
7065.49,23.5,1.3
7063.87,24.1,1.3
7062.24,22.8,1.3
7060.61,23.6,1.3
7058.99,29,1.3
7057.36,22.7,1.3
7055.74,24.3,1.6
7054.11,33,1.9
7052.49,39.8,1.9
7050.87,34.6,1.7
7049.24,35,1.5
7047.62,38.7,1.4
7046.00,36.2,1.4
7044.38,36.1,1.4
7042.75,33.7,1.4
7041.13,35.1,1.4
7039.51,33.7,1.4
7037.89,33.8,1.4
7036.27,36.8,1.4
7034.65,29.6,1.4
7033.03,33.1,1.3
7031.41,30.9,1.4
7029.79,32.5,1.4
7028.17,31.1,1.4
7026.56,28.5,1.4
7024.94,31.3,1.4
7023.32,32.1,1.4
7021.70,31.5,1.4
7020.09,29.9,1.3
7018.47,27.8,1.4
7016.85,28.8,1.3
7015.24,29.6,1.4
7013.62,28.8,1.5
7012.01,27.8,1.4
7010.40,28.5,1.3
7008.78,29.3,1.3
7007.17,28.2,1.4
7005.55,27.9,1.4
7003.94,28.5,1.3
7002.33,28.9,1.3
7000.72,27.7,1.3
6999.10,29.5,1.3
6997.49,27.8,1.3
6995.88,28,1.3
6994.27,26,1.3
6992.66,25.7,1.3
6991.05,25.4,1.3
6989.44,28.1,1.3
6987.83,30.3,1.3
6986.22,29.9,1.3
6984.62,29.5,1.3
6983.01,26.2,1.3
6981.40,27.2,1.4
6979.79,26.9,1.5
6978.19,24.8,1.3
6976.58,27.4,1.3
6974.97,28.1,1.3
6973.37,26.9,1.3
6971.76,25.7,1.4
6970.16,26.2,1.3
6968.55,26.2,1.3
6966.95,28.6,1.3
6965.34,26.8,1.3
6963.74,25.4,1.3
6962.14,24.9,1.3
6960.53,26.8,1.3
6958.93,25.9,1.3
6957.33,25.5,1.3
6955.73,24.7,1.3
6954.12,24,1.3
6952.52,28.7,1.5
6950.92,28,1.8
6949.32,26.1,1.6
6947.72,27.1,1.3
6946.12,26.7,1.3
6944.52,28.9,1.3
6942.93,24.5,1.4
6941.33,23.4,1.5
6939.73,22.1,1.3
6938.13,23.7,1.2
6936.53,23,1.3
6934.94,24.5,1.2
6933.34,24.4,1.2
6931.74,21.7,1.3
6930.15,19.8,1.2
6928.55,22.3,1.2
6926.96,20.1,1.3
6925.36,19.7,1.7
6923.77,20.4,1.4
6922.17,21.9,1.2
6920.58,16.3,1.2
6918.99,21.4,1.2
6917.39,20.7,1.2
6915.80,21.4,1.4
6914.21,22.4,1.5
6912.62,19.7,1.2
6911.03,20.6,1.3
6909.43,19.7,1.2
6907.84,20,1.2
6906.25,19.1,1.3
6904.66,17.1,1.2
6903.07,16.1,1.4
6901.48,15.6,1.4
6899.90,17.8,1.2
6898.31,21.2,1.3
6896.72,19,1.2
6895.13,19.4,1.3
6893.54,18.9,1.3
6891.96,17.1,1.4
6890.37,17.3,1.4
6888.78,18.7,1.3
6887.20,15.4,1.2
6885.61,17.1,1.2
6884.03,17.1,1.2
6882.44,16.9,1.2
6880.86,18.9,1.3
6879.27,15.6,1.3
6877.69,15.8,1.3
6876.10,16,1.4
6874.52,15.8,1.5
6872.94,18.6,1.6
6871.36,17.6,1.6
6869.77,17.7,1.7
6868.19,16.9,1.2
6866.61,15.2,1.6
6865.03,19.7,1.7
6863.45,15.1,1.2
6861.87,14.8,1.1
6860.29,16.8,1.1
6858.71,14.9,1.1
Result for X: 0.19 mag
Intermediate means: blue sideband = 19.8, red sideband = 23.7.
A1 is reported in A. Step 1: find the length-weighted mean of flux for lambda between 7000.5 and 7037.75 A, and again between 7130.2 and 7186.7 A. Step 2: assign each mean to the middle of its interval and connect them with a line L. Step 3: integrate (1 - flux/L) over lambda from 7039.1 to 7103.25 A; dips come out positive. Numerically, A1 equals -2.2 A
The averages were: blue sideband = 30.1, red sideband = 20.9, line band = 27.7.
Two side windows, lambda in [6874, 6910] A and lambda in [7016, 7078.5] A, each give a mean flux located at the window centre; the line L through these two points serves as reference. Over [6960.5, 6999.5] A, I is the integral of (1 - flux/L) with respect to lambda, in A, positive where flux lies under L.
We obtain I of -3.7 A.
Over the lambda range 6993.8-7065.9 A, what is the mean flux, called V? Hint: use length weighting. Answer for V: 30.3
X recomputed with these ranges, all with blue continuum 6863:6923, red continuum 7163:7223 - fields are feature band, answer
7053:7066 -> -0.217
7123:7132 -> 0.144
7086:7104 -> -0.035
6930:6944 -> -0.223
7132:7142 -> 0.269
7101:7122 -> -0.119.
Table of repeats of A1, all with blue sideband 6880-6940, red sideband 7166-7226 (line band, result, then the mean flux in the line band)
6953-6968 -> -4.08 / 25.9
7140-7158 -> 2.18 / 20.2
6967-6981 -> -4.15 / 26.7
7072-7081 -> -2.70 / 28.6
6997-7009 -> -4.29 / 28.4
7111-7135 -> 0.08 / 22.5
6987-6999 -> -3.83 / 27.5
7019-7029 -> -4.43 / 30.7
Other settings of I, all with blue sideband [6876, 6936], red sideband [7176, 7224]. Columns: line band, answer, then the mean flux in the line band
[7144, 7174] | 2.49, 21.2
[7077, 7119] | -4.81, 24.7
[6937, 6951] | -4.00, 25.4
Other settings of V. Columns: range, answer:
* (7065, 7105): 25.1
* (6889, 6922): 19.1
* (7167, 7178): 23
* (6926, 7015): 26.4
